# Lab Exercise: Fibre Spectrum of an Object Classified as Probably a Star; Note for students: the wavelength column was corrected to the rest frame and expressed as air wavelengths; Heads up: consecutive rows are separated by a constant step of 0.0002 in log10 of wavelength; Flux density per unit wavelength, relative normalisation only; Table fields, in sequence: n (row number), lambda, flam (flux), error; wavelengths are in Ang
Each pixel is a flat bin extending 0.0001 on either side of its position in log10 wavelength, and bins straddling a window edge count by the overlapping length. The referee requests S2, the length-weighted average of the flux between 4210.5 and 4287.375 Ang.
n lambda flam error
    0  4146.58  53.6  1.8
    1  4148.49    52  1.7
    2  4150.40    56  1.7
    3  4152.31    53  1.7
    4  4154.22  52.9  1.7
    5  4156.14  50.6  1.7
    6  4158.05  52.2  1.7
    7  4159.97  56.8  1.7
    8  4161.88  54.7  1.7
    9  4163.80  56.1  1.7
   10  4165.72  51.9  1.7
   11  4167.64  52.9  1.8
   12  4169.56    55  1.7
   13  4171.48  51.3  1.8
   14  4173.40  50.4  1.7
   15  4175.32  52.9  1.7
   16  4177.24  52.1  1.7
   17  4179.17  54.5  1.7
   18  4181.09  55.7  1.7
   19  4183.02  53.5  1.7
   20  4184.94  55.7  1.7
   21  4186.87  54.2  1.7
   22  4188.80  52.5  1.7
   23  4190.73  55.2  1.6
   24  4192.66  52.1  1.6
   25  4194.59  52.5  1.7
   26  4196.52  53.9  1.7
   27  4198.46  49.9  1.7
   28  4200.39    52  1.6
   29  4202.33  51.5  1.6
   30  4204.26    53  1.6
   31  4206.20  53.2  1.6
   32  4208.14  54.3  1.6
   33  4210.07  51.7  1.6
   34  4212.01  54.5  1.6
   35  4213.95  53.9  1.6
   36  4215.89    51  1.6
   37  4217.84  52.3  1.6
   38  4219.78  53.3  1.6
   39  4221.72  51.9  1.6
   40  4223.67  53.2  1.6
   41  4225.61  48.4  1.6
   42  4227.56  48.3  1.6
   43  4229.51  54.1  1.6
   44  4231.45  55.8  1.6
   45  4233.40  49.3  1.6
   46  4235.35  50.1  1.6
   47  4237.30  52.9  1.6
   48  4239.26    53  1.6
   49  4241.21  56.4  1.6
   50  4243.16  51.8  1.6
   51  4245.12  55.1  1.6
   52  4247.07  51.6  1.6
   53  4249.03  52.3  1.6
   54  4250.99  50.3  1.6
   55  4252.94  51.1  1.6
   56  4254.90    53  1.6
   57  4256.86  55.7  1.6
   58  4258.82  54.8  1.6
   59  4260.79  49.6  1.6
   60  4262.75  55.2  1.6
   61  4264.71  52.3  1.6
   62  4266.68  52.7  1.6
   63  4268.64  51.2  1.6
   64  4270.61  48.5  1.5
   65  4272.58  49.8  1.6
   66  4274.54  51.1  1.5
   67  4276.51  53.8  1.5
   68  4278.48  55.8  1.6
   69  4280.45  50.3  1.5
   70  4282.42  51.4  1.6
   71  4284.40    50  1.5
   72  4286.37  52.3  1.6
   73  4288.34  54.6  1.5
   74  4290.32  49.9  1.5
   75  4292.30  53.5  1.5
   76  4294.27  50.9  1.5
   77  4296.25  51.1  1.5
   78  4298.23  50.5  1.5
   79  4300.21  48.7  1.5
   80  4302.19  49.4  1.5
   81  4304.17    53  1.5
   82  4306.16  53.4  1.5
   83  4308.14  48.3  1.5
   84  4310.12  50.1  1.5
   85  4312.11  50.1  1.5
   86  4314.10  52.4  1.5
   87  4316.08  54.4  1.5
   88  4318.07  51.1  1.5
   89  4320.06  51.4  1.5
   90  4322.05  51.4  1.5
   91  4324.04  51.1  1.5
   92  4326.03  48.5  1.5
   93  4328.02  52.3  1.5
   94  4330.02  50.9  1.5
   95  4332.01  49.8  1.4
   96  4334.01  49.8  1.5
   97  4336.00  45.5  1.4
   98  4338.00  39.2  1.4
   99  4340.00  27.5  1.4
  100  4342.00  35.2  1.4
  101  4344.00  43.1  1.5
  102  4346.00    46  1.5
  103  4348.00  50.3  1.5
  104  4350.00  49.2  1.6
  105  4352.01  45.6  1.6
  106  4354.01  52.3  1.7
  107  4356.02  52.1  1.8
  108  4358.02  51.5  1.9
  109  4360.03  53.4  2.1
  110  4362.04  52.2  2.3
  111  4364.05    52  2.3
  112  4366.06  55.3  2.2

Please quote 52.3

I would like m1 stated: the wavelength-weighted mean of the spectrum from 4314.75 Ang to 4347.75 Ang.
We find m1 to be 46.8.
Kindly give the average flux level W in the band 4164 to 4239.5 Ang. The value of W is 52.7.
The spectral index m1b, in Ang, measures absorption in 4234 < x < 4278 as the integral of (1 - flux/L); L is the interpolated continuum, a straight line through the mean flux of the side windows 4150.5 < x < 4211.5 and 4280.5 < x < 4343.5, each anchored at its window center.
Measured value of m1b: -1.3 Ang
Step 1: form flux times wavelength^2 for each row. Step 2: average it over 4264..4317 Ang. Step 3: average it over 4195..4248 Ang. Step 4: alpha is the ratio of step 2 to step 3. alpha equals 1.01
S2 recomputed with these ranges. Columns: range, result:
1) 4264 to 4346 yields 49.6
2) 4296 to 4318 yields 51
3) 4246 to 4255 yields 51.6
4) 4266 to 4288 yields 51.6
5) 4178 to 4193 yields 54.2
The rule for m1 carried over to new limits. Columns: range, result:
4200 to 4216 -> 52.9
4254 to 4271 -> 52.7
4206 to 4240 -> 52.3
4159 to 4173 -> 53.9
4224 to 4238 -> 51.4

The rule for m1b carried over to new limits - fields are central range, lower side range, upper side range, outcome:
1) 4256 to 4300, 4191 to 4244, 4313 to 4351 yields -2.0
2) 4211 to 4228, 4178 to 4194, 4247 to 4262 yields 0.4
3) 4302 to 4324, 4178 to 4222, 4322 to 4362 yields -1.3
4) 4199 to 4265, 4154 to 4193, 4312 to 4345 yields -1.8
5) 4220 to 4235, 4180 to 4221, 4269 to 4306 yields 0.3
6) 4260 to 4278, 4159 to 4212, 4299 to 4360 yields -0.4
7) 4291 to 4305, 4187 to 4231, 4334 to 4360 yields -0.9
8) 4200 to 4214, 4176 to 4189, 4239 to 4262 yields 0.2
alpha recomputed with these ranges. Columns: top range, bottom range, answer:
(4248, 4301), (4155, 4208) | 1.02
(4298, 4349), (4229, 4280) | 0.95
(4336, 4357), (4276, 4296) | 0.87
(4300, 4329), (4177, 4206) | 1.02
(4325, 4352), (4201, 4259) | 0.90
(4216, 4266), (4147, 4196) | 1.01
